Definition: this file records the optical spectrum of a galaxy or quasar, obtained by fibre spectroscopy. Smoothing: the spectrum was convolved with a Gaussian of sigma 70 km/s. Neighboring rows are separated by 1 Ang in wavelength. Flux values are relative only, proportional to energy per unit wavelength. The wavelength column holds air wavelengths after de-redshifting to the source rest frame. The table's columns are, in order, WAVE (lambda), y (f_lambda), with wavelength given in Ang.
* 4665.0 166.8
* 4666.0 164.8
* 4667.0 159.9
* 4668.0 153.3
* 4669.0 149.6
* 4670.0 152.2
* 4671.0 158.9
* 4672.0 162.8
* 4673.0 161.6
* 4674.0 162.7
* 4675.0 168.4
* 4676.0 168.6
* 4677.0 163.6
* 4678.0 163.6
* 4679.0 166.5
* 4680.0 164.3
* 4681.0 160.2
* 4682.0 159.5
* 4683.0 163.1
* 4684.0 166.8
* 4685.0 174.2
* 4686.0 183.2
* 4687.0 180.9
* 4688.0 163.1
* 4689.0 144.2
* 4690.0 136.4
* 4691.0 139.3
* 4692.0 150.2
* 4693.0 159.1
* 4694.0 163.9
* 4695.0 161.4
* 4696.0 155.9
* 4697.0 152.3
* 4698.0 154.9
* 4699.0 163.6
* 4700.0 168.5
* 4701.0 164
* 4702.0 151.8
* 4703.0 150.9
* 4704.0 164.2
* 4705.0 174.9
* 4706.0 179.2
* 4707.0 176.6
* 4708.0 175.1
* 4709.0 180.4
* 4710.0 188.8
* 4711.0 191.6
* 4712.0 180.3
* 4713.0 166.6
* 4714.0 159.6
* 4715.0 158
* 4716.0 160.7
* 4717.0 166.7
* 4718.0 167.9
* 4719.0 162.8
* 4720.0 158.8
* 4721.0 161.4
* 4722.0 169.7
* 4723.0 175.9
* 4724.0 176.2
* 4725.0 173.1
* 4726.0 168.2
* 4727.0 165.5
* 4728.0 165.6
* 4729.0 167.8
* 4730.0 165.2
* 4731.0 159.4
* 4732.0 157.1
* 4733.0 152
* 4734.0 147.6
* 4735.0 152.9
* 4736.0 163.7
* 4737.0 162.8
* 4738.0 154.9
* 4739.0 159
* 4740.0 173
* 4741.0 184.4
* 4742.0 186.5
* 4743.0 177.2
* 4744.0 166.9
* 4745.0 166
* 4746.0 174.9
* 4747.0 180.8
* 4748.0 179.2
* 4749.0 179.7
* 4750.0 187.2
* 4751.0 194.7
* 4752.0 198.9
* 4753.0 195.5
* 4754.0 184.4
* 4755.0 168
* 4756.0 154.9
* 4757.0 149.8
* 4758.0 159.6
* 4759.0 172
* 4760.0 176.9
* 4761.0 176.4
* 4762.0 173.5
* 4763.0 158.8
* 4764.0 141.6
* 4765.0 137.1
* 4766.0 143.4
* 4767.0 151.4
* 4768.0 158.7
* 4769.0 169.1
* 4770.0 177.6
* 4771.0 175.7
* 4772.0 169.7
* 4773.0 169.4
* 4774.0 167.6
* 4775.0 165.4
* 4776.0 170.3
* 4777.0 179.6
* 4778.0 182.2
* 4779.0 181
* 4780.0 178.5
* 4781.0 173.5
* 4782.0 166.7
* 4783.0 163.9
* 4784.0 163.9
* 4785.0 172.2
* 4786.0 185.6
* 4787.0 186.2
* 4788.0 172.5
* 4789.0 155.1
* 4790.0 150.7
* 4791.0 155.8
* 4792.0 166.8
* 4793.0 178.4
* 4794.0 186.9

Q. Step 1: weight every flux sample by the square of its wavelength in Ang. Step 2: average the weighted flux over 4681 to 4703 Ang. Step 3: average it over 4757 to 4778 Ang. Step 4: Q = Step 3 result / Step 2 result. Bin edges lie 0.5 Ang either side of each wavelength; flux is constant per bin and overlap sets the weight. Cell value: 1.07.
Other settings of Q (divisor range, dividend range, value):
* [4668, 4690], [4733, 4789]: 1.08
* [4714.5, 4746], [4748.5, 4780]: 1.04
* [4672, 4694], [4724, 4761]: 1.08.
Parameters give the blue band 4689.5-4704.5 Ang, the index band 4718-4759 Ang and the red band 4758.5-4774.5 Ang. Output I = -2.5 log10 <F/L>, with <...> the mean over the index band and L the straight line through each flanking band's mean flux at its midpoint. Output -0.06 mag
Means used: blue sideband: 156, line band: 170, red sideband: 164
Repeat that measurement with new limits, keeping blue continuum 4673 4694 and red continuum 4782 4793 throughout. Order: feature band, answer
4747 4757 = -0.09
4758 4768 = 0.05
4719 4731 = -0.02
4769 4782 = -0.04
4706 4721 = -0.05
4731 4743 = 0.01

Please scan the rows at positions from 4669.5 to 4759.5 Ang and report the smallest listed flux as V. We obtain 136.4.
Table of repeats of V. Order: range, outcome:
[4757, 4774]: 137.1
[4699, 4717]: 150.9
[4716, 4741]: 147.6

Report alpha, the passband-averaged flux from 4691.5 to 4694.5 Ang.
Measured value 158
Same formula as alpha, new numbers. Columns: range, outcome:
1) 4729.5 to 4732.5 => 161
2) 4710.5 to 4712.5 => 186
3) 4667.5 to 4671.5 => 154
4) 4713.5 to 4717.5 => 161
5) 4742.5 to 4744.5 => 172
